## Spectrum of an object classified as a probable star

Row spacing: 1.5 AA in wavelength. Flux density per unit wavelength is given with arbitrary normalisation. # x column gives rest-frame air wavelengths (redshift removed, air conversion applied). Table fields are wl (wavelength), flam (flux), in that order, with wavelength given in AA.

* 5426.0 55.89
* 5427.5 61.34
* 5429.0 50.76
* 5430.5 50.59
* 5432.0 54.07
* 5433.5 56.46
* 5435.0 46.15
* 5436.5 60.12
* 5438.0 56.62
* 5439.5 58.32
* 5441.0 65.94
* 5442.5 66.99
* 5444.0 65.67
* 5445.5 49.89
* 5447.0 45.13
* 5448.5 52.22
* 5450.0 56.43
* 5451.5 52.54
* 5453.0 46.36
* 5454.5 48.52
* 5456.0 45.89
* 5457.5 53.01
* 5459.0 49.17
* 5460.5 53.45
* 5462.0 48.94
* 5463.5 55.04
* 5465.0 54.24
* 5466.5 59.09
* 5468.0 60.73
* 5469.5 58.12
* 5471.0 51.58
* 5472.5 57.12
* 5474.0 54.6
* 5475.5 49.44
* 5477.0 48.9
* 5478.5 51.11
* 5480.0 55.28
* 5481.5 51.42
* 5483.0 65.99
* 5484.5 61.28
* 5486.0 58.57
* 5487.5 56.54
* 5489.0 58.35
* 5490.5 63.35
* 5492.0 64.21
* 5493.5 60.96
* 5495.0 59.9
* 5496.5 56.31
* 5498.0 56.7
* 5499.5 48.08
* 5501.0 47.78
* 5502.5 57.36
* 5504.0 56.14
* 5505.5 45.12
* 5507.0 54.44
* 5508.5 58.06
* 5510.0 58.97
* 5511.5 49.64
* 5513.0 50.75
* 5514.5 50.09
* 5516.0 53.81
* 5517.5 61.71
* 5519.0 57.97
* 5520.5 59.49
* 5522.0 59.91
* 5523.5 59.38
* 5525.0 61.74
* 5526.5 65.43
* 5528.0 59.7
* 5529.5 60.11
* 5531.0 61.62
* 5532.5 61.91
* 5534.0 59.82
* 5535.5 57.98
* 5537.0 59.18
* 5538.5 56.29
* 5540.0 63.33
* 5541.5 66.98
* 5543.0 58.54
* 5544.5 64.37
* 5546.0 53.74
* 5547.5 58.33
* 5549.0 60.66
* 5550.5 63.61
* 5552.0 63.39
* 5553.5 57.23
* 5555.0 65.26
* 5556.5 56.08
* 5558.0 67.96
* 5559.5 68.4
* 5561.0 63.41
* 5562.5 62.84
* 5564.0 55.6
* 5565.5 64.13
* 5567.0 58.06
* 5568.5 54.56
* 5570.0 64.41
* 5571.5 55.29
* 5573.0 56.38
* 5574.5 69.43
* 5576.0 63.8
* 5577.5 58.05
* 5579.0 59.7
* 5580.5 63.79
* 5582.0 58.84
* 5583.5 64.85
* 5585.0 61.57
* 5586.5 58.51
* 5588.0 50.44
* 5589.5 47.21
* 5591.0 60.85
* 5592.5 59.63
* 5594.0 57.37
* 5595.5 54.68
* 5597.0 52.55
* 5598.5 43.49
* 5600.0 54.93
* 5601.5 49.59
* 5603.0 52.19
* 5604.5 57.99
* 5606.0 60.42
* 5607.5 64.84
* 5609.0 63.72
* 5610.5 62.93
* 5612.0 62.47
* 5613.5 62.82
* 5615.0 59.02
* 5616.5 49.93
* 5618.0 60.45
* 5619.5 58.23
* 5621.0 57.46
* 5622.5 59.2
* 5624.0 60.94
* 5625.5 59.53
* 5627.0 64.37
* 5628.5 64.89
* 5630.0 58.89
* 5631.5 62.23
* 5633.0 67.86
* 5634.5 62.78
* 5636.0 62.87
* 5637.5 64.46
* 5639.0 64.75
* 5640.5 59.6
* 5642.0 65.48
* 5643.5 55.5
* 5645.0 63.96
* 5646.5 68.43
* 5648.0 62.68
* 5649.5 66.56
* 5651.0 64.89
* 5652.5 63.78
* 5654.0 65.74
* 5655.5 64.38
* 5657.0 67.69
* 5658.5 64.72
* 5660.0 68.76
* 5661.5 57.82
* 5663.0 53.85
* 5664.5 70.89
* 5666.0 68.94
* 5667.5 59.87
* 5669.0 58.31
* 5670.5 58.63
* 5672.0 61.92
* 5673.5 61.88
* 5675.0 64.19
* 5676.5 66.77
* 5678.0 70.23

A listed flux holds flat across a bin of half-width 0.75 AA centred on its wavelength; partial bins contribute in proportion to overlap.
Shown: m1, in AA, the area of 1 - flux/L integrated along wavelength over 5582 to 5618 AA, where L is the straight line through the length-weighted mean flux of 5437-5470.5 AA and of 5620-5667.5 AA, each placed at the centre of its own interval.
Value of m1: 2.43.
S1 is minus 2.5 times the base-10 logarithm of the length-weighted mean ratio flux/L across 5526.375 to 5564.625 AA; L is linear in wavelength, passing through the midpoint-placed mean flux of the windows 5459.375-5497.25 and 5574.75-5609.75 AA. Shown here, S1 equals -0.07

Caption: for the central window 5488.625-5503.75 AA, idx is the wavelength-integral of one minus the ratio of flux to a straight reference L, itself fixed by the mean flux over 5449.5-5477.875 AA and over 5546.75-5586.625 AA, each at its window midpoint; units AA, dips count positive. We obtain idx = -0.5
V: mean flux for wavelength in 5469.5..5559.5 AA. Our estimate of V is 57.9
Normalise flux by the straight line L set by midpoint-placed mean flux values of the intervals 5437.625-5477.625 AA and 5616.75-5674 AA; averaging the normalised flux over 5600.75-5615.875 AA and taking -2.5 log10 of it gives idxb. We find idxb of 0.03 mag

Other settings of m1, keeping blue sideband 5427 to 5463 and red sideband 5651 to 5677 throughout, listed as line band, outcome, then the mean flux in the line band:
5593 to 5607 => 1.5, 54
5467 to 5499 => -0.9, 57.1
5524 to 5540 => -0.8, 60.5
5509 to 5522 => 0.3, 55.6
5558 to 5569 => -0.5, 61.6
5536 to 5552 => -0.7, 60.6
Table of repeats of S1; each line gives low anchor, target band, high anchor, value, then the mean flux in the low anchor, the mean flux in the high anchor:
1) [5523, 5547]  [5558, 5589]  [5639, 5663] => 0.017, 60.6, 63.7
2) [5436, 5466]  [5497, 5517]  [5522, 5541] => 0.110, 54.2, 60.6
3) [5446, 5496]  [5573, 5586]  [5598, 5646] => -0.063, 54.8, 60.1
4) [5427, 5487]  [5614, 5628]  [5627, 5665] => 0.063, 54.7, 63.7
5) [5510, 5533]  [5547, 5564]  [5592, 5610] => -0.090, 58.2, 56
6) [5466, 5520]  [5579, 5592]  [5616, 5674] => 0.027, 55.8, 62.4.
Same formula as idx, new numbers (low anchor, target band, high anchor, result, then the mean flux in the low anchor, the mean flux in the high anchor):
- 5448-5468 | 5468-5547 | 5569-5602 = -4.38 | 52.2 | 57.6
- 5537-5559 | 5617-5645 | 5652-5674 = 0.45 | 61.1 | 63.2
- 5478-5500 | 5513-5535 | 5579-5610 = -0.56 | 58.1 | 57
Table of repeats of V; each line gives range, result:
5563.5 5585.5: 60.6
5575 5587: 61.4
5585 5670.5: 60.5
